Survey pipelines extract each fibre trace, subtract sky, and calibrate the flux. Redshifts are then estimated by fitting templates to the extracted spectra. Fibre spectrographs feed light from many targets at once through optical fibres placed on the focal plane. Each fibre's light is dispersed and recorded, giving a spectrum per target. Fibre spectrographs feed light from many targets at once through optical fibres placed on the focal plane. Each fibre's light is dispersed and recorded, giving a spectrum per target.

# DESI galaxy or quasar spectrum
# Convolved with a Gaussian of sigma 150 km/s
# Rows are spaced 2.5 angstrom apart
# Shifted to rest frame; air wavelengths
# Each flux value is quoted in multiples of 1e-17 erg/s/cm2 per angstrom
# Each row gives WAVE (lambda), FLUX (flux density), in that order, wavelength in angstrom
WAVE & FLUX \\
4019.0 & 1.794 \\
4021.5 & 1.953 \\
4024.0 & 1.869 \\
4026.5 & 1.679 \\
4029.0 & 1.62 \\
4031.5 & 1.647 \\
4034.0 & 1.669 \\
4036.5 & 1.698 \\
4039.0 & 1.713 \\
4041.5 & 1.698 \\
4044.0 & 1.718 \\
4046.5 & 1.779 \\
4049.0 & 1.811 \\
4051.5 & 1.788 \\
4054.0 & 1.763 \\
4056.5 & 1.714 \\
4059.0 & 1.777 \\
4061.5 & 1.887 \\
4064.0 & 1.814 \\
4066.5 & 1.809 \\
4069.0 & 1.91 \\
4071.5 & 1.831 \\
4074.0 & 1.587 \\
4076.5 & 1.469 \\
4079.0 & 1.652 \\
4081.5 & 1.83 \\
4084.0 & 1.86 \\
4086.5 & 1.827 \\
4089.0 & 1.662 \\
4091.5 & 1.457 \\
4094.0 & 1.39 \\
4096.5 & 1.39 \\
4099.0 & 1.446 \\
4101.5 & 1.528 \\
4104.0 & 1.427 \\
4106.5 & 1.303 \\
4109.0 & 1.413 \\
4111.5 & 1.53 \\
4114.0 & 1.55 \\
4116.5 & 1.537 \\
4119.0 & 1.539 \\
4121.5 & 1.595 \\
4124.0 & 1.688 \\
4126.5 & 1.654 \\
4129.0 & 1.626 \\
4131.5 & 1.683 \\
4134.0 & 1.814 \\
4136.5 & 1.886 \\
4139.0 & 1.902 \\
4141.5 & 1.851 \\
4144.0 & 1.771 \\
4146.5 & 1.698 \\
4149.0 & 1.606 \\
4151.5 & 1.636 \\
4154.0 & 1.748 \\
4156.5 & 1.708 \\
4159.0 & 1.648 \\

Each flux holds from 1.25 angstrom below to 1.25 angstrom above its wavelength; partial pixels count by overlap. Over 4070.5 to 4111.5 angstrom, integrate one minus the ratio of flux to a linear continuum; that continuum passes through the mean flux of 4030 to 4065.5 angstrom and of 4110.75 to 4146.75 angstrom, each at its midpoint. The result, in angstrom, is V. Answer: 3.7 angstrom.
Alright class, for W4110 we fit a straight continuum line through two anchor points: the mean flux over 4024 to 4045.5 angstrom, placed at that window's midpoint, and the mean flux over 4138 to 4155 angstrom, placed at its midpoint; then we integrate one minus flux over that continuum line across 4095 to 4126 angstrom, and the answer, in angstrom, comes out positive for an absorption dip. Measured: 4.1 angstrom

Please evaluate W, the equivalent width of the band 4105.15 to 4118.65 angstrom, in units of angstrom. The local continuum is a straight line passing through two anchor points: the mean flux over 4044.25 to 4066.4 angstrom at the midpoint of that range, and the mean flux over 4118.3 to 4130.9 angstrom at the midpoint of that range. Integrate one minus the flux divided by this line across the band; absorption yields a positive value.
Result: 1.5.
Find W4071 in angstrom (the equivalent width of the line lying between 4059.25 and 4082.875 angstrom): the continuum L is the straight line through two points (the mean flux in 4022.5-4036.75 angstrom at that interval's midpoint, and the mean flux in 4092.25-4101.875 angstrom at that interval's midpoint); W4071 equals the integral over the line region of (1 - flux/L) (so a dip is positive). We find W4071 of -3.4 angstrom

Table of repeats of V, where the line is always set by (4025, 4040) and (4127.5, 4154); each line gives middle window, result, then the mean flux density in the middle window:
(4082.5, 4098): 1.02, 1.6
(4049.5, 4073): -1.60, 1.81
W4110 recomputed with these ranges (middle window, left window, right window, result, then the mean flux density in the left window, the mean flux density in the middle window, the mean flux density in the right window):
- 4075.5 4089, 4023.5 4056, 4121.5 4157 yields 0.0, 1.72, 1.73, 1.73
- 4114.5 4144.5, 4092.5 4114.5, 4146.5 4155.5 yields -2.7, 1.44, 1.71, 1.67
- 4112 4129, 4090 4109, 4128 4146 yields 0.4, 1.42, 1.59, 1.79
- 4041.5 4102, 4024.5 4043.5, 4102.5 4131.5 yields -2.9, 1.68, 1.7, 1.54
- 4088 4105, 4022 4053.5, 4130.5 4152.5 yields 2.7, 1.73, 1.47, 1.76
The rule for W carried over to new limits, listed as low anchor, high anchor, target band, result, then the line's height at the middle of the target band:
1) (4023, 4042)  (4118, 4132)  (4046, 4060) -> -0.7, 1.68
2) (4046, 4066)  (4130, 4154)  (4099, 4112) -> 2.5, 1.77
